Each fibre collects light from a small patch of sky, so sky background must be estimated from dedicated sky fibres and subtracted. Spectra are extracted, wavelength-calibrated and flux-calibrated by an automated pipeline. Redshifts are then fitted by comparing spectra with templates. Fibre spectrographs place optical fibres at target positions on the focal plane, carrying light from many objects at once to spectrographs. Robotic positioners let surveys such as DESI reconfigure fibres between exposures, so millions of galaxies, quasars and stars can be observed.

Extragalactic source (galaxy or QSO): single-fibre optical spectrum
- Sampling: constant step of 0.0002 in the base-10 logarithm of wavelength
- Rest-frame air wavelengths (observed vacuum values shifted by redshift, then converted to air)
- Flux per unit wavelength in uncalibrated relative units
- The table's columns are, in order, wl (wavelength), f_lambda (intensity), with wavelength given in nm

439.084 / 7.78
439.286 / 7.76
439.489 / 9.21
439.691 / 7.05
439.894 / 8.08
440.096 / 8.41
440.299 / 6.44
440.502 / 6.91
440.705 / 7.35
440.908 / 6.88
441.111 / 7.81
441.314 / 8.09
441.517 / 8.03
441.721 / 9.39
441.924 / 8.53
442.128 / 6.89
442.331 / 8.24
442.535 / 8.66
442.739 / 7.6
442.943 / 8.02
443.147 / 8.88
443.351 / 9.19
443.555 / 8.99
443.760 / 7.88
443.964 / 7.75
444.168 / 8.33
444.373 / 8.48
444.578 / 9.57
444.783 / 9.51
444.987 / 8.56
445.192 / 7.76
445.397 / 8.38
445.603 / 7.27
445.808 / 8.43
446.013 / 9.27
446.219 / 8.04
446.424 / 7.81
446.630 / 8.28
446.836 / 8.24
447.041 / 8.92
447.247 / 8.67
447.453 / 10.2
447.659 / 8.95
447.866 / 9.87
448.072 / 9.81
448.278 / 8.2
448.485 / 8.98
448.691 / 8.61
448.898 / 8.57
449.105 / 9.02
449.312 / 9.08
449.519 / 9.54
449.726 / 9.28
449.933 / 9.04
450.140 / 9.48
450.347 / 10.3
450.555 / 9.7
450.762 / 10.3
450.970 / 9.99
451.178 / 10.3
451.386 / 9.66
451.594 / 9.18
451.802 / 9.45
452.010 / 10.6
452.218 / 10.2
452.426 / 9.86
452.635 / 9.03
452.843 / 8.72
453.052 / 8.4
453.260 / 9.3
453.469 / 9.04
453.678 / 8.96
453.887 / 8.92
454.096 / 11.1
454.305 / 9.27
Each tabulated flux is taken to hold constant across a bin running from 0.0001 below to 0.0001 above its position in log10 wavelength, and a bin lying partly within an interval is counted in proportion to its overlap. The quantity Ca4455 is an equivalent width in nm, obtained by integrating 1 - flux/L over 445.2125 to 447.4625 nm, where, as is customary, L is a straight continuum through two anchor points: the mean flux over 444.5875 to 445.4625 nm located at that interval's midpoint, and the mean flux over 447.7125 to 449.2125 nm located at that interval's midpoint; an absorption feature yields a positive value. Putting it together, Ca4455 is 0.10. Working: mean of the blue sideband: 8.67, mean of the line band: 8.4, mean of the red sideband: 9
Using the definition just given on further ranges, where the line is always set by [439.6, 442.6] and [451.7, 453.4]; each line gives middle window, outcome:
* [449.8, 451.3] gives -0.12 nm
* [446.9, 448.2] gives -0.09 nm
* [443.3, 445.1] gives -0.10 nm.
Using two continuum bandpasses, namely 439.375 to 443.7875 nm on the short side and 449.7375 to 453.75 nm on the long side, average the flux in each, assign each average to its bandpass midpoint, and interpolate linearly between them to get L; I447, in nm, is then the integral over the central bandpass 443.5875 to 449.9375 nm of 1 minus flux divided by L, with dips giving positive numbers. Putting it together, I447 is 0.06 nm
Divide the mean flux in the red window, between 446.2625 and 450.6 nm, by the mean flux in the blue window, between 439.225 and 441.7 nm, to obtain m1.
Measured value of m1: 1.2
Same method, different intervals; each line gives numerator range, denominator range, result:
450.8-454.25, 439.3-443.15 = 1.21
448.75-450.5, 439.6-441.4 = 1.25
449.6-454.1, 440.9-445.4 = 1.14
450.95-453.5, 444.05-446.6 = 1.13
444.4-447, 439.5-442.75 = 1.08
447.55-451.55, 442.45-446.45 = 1.12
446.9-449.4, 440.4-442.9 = 1.15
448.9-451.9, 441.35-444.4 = 1.15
